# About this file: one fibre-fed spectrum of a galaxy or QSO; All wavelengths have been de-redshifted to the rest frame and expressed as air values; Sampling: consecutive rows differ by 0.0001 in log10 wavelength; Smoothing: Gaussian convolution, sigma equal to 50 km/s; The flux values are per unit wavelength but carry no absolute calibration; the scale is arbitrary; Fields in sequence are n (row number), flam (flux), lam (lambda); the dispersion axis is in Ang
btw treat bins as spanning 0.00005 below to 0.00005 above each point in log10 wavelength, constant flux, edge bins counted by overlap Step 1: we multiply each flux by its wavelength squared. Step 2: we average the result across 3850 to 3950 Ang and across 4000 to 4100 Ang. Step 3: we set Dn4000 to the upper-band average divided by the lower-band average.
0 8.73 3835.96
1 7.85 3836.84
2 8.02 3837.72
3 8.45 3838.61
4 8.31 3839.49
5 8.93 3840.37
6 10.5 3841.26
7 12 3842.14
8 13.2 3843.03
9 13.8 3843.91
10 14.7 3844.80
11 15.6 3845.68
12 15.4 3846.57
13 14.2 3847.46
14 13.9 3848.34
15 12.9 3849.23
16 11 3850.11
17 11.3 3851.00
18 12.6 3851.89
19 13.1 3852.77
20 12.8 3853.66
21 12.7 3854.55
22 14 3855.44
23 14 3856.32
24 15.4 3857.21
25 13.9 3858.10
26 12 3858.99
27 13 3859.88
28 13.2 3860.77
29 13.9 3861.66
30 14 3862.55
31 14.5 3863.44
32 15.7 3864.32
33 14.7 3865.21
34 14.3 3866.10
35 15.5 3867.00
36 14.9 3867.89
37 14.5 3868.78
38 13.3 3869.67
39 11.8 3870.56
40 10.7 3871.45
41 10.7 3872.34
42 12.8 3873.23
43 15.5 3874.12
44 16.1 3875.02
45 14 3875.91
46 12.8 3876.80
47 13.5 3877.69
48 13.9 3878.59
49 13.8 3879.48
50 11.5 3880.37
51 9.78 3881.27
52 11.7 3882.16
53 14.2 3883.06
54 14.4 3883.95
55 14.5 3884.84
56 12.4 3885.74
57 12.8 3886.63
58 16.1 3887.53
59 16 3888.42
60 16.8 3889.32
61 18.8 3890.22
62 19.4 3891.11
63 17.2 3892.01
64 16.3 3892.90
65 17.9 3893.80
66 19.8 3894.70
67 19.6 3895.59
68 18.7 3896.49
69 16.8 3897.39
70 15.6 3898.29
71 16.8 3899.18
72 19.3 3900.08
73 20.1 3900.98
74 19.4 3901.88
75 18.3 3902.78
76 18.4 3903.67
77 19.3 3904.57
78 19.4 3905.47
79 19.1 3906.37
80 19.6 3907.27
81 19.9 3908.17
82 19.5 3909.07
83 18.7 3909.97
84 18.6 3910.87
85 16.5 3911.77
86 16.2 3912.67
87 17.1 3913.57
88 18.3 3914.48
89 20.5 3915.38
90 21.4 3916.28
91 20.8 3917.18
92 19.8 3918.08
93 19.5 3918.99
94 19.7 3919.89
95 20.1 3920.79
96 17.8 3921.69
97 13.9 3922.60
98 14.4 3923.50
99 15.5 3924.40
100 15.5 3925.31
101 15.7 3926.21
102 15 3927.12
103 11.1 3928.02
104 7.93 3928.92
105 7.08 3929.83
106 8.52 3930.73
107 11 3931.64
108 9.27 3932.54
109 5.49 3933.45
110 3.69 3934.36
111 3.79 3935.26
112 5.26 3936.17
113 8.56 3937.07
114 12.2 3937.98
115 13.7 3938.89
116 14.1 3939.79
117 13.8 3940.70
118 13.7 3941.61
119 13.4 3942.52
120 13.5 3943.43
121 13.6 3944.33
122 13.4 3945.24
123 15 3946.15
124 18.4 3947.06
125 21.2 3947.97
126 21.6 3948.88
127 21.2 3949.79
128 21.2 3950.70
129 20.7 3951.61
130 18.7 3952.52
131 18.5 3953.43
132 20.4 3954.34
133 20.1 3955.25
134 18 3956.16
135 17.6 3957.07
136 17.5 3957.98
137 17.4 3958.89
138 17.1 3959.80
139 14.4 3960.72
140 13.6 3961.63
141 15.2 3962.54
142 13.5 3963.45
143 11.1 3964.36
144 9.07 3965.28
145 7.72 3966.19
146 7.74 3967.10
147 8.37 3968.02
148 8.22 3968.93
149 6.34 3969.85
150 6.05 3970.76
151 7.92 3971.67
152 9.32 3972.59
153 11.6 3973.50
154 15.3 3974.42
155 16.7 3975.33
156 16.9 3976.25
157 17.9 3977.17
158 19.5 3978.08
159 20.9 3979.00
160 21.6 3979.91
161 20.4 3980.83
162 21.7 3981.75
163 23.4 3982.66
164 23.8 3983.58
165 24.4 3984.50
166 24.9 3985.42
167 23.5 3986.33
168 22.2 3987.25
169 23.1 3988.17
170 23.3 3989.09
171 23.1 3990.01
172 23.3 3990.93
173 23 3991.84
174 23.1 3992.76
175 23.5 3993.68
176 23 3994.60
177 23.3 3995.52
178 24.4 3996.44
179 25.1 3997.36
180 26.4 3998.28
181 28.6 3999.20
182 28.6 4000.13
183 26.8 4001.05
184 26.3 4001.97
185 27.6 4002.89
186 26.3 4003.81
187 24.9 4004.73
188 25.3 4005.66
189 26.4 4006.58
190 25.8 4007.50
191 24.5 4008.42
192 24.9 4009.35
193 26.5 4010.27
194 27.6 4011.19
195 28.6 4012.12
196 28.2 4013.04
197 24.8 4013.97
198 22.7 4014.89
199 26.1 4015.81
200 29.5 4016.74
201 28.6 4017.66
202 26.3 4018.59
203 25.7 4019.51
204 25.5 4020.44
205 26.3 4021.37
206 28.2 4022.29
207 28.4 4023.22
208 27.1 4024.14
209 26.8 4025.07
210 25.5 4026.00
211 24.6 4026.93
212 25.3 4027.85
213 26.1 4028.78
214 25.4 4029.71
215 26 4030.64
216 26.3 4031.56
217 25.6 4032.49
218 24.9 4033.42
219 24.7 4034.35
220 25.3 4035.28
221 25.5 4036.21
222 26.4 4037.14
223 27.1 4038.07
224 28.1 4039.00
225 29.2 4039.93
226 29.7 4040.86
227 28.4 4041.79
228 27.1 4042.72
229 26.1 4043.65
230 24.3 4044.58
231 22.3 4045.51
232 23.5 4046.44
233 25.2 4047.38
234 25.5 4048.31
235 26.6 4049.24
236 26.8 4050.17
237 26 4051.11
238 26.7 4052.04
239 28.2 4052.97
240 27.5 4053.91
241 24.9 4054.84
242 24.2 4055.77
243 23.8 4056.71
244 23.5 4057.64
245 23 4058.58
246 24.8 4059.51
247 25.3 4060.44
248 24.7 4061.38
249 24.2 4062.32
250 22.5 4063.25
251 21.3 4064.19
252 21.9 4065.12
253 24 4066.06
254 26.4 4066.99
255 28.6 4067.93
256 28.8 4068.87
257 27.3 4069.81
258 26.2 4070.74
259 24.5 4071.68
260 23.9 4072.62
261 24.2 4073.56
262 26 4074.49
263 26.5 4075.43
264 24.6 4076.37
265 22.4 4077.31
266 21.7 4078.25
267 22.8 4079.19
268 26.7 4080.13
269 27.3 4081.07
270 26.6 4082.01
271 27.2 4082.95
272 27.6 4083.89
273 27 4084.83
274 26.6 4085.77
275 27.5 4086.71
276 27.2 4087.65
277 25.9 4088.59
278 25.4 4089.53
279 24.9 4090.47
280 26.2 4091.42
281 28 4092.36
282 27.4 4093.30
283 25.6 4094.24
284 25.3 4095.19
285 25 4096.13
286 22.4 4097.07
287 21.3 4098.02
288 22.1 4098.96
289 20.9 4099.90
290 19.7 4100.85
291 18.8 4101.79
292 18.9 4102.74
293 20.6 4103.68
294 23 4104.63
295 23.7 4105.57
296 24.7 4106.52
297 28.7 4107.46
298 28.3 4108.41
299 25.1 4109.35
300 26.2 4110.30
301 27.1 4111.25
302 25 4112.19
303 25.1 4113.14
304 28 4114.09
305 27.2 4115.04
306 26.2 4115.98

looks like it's 1.86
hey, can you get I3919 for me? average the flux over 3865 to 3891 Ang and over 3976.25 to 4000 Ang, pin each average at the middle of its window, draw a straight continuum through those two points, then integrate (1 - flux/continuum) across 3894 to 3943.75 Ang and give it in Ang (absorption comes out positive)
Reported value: 4.4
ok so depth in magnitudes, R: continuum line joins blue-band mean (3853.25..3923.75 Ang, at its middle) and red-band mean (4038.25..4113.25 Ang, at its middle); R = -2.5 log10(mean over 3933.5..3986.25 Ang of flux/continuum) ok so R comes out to 0.28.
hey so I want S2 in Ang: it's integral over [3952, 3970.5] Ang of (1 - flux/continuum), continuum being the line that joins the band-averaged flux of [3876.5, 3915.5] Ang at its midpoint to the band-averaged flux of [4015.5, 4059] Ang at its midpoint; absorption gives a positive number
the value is 6.2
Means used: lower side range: 16.8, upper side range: 26.1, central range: 14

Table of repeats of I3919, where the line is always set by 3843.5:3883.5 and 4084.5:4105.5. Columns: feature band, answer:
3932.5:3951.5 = 4.2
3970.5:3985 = 1.0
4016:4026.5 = -3.2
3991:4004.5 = -3.9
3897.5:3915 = -3.4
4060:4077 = -1.6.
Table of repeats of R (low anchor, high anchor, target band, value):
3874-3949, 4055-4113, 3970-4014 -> -0.13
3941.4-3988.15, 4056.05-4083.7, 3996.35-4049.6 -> -0.24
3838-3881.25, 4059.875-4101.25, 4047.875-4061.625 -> -0.08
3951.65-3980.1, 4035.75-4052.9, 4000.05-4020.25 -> -0.24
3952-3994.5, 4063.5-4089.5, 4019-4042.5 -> -0.21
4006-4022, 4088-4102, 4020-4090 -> -0.02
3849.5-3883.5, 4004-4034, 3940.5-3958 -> 0.16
